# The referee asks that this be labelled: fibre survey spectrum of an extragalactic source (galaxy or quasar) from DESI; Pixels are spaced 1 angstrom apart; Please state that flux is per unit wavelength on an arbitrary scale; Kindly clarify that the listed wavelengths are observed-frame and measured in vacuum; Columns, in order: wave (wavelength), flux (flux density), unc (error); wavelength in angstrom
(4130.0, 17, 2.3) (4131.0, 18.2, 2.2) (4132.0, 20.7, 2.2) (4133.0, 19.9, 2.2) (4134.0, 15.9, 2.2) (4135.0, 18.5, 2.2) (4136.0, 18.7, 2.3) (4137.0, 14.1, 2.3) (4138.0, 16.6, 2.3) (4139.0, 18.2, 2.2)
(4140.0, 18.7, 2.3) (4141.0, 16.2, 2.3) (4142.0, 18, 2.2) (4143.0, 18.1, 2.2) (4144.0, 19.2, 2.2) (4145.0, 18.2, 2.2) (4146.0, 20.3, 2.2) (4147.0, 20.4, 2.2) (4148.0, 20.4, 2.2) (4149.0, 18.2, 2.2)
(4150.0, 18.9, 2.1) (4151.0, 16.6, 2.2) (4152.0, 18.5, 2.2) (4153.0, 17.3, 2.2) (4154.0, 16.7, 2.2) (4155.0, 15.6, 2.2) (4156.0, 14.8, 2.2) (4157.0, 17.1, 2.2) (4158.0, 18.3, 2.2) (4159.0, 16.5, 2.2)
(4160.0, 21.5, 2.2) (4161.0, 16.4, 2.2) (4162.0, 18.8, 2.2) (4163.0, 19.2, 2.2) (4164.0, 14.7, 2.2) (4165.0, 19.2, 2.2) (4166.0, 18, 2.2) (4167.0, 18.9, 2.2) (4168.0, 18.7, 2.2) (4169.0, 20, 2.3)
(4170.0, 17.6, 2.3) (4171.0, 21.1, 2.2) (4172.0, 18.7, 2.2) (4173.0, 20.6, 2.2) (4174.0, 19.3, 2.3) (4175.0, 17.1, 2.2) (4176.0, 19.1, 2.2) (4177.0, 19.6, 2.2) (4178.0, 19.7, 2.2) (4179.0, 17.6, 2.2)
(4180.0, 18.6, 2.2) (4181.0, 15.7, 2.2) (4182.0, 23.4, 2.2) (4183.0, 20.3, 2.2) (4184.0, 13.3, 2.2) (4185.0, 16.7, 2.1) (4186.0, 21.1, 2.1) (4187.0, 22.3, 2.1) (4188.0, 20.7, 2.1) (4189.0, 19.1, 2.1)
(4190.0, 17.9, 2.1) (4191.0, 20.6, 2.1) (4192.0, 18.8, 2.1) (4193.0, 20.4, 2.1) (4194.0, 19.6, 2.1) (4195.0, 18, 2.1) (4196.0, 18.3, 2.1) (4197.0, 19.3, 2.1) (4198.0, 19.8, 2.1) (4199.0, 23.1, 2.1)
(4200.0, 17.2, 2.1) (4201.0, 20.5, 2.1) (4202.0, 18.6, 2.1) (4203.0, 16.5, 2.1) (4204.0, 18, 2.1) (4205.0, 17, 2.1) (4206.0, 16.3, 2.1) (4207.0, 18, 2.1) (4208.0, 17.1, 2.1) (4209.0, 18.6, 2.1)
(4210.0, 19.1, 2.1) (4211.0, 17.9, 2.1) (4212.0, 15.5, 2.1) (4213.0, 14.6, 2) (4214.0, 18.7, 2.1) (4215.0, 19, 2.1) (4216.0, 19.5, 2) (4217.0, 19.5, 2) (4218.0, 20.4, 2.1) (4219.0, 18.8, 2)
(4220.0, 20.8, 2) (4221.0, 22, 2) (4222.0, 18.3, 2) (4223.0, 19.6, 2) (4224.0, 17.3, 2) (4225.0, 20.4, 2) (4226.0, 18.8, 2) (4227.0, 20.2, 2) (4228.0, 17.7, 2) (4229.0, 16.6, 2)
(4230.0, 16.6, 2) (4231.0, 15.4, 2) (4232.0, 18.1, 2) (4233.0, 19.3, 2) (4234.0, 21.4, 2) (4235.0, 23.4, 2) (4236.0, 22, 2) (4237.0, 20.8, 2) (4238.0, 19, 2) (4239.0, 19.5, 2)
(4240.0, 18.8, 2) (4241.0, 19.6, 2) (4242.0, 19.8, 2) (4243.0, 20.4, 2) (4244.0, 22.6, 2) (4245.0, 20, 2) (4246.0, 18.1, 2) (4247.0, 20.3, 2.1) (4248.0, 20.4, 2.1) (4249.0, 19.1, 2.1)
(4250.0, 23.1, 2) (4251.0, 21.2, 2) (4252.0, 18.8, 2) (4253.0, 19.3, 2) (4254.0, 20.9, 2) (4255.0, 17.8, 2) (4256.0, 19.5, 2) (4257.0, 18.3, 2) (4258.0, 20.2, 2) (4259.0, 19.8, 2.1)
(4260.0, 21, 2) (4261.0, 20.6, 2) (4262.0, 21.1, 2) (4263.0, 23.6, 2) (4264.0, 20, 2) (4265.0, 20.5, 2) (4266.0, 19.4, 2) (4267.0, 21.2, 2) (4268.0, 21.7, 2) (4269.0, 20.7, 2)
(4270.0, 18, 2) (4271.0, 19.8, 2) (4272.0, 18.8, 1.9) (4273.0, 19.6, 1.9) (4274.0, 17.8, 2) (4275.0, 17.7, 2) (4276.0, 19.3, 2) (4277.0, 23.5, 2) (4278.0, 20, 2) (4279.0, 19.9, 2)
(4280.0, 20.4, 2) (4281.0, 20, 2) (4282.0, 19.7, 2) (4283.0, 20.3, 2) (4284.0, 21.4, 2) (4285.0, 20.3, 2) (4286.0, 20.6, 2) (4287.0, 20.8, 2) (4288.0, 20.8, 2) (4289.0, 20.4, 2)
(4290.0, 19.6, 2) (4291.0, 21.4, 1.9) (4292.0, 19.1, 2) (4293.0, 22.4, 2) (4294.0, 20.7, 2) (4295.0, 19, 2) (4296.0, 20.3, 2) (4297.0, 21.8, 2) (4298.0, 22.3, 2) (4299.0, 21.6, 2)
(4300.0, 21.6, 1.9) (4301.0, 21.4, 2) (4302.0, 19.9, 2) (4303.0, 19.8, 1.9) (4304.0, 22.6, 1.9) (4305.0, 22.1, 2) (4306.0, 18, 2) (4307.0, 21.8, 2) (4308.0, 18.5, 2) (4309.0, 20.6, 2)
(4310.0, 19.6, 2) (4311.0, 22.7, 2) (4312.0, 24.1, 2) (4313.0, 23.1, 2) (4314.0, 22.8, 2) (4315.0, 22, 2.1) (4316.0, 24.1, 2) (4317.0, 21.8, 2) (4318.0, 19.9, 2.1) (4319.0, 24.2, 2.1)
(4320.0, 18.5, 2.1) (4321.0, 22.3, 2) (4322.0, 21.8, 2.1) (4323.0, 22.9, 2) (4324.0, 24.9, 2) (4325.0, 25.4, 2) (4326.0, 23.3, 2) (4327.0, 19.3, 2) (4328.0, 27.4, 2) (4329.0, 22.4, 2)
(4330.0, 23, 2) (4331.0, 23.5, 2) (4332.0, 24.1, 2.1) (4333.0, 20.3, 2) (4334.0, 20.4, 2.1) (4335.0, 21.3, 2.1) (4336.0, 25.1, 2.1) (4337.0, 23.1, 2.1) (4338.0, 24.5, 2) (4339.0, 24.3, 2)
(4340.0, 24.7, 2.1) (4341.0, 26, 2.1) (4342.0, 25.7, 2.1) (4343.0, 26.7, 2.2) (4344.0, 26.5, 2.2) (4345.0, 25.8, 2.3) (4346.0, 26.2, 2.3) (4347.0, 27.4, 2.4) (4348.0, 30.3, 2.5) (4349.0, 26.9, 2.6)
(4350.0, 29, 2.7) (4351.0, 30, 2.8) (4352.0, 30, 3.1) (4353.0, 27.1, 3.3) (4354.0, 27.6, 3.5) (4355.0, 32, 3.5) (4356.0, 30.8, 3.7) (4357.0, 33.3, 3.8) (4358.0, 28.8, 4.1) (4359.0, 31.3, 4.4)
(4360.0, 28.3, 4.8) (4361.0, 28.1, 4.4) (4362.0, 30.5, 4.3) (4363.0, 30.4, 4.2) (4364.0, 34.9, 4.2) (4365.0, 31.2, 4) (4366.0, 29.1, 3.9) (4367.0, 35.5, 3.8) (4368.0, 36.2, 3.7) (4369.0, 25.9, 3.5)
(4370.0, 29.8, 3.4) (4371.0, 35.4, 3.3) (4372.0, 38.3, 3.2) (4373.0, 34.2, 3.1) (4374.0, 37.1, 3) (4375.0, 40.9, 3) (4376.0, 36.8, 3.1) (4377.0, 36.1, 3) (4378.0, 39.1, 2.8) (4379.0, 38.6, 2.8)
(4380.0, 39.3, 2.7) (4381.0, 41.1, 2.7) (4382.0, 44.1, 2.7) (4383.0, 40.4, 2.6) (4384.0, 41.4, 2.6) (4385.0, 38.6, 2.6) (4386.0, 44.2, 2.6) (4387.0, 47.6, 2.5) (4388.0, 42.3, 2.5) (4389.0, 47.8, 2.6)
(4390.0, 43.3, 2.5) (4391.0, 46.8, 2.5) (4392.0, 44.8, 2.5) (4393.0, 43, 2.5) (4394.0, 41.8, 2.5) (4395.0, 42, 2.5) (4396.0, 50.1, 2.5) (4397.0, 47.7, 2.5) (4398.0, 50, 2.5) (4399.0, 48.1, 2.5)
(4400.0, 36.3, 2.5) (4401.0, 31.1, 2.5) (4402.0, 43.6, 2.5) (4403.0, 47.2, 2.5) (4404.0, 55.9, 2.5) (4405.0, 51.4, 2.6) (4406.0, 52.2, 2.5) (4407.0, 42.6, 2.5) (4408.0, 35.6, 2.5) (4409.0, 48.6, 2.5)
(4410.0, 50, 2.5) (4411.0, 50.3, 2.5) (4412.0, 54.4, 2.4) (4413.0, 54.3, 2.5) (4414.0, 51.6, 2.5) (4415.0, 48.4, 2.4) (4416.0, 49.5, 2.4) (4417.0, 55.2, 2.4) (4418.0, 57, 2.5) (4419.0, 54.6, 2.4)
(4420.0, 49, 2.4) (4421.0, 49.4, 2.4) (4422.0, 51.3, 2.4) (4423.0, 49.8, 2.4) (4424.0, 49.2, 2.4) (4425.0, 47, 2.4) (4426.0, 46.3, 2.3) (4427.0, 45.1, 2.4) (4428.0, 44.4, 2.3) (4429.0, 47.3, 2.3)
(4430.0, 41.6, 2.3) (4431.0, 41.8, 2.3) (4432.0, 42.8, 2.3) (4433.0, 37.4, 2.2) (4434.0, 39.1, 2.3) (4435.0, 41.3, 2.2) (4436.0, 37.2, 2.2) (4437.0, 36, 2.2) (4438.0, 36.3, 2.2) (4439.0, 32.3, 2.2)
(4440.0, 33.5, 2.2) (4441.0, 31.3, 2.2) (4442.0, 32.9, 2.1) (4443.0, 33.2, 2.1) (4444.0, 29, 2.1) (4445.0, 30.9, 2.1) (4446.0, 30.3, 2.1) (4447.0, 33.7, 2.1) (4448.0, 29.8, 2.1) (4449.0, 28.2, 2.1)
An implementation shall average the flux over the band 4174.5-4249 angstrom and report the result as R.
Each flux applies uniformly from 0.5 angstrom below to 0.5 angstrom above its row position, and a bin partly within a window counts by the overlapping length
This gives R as 19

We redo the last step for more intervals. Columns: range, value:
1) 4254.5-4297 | 20.2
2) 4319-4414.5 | 34.6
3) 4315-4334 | 22.6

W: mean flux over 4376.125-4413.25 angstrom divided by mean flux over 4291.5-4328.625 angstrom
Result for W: 2.05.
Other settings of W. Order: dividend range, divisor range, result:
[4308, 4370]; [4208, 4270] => 1.32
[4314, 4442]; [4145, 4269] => 1.89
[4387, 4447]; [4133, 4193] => 2.39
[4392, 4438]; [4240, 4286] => 2.30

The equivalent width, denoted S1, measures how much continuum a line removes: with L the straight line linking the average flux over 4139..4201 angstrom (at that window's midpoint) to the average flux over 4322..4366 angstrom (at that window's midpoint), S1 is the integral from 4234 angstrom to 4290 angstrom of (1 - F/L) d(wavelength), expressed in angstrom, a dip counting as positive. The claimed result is 6.4 angstrom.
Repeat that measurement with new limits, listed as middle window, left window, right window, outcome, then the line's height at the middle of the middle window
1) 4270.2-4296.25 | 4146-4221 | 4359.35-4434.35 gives 8.5 angstrom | 29.9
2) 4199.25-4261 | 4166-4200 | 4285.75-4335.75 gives 2.9 angstrom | 20.1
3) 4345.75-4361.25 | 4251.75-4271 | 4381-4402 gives 3.1 angstrom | 36.7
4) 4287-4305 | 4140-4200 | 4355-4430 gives 6.3 angstrom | 32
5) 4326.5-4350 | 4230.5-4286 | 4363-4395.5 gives 5.7 angstrom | 32.5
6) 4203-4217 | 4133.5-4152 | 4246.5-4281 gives 1.1 angstrom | 19.2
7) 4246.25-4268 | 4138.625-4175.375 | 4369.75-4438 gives 6.4 angstrom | 28.9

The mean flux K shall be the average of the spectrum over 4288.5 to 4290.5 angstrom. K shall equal 20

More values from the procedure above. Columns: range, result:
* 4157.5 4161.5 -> 18.2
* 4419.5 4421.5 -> 49.2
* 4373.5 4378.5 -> 38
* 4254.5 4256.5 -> 18.6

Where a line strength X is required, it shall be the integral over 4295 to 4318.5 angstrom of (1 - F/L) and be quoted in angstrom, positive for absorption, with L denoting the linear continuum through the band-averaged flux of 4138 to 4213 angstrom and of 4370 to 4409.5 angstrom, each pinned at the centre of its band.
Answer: 8.4 angstrom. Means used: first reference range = 18.5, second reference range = 42.5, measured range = 21.4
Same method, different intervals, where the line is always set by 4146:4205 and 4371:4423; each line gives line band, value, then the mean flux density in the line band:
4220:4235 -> 3.6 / 18.9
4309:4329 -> 7.4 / 22.6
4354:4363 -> 2.3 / 30.2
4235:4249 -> 3.4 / 20.2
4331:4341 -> 3.9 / 23.3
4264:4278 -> 4.8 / 19.9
